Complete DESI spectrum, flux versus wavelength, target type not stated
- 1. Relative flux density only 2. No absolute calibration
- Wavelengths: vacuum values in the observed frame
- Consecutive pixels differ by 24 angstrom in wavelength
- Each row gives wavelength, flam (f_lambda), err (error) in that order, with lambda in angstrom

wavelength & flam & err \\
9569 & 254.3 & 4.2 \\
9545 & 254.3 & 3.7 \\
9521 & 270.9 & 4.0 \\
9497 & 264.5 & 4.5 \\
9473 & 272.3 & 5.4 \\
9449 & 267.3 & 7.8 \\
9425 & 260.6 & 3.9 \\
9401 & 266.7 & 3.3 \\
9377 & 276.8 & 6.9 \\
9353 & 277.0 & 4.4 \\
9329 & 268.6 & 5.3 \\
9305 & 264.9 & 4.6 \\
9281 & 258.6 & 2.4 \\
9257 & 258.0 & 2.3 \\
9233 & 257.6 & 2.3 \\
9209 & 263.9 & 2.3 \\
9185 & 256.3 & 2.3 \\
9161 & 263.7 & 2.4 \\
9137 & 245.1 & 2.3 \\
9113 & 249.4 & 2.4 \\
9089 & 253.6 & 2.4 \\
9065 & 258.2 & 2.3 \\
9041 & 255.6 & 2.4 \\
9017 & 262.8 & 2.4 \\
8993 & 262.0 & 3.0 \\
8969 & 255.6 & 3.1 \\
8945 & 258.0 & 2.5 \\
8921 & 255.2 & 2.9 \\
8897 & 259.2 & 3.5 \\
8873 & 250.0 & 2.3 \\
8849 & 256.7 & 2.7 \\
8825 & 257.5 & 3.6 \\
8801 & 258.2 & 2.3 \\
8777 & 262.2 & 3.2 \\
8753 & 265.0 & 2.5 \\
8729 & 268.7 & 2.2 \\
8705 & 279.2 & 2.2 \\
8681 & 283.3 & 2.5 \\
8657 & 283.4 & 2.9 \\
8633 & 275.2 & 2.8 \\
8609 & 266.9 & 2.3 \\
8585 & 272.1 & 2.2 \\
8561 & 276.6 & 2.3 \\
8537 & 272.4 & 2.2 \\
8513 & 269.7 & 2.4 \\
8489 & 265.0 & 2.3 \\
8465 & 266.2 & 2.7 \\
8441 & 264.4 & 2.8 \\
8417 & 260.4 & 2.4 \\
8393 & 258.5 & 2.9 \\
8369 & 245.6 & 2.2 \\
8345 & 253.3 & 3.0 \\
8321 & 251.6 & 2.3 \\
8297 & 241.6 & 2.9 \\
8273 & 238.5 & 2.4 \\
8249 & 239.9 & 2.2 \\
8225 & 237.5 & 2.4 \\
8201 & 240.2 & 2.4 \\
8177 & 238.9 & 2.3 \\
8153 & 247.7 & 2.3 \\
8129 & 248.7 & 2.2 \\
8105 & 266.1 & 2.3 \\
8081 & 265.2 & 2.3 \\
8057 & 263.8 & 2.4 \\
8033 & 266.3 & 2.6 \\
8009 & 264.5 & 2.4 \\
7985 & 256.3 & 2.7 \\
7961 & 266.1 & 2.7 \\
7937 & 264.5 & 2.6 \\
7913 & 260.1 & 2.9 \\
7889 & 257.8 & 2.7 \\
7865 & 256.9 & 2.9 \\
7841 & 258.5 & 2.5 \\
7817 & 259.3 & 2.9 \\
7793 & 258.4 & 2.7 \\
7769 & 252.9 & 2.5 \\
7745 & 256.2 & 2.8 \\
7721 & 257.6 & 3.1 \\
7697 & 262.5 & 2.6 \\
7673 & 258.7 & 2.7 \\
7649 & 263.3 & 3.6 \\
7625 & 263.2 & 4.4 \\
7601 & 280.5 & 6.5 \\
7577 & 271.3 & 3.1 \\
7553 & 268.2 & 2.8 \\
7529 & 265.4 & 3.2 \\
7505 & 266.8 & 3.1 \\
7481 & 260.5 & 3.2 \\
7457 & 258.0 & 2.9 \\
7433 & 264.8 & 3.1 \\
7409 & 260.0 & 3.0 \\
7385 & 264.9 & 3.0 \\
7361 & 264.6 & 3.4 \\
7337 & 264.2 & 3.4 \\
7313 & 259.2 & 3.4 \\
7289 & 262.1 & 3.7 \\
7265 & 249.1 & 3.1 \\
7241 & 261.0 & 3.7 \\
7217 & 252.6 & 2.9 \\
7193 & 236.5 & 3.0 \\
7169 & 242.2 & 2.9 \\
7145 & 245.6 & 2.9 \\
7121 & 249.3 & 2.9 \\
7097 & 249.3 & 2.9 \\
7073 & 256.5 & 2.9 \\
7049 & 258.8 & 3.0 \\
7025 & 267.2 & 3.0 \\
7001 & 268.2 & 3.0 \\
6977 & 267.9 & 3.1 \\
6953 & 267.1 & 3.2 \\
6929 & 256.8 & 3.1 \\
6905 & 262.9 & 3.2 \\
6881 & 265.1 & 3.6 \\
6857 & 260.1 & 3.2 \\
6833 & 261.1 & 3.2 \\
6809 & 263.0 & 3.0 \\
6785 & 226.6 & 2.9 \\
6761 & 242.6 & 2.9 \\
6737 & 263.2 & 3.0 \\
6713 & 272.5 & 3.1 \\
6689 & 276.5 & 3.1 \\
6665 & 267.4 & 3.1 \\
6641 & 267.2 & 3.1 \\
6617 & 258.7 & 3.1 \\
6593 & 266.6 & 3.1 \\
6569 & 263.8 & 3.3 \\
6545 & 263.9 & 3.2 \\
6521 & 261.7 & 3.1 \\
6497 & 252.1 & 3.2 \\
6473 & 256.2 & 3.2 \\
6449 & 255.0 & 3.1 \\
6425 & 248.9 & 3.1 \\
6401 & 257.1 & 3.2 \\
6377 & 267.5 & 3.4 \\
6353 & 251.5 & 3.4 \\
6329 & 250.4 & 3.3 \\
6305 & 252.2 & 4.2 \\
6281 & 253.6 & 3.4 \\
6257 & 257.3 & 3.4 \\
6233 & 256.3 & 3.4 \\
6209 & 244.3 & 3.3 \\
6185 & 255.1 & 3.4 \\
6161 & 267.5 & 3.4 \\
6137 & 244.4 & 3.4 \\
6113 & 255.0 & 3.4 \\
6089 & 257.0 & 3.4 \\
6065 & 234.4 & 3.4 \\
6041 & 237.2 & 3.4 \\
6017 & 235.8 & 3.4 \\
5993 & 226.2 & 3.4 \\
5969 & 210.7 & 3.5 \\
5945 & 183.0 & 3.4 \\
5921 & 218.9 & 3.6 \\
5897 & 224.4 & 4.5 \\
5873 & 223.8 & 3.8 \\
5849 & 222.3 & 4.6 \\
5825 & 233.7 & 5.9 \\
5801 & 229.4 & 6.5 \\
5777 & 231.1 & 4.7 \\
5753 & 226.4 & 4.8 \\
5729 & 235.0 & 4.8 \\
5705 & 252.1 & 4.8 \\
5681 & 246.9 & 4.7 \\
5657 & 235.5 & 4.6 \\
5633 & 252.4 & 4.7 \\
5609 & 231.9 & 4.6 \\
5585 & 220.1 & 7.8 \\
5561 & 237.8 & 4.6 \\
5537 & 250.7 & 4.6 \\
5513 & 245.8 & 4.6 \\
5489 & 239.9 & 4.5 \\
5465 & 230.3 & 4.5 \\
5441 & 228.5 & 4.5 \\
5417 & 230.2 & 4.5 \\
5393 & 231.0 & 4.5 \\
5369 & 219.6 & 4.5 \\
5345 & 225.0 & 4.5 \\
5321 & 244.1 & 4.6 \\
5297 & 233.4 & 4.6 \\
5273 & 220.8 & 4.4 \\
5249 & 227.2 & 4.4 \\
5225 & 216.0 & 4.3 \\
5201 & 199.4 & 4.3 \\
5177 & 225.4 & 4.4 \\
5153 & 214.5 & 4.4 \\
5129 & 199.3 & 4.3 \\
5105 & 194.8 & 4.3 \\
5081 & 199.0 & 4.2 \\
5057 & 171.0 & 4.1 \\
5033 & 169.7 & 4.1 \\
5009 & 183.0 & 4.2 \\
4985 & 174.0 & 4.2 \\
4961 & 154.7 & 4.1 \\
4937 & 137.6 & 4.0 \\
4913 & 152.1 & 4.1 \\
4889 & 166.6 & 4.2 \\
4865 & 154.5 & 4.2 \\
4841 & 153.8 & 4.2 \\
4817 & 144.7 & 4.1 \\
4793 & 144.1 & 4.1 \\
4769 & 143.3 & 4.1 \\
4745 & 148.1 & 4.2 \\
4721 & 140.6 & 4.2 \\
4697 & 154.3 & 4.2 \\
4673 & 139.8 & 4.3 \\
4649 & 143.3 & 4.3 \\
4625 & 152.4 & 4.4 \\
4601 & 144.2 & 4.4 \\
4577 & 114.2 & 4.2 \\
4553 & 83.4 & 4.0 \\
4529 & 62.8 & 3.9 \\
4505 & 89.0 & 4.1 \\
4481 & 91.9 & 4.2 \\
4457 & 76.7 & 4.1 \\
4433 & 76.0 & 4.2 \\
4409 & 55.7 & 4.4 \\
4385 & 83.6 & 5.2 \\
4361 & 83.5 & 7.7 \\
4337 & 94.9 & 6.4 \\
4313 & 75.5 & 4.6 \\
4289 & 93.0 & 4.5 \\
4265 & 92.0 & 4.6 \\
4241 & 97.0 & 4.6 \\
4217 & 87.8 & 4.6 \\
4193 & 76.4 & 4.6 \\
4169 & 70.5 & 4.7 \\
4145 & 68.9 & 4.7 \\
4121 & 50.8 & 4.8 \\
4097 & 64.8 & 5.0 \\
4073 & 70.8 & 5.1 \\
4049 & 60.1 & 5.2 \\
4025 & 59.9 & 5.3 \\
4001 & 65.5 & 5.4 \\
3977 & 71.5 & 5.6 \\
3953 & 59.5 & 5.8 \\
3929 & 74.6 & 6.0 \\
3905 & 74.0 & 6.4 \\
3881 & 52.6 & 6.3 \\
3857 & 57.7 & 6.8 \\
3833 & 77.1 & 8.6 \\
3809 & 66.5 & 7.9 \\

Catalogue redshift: 0.15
